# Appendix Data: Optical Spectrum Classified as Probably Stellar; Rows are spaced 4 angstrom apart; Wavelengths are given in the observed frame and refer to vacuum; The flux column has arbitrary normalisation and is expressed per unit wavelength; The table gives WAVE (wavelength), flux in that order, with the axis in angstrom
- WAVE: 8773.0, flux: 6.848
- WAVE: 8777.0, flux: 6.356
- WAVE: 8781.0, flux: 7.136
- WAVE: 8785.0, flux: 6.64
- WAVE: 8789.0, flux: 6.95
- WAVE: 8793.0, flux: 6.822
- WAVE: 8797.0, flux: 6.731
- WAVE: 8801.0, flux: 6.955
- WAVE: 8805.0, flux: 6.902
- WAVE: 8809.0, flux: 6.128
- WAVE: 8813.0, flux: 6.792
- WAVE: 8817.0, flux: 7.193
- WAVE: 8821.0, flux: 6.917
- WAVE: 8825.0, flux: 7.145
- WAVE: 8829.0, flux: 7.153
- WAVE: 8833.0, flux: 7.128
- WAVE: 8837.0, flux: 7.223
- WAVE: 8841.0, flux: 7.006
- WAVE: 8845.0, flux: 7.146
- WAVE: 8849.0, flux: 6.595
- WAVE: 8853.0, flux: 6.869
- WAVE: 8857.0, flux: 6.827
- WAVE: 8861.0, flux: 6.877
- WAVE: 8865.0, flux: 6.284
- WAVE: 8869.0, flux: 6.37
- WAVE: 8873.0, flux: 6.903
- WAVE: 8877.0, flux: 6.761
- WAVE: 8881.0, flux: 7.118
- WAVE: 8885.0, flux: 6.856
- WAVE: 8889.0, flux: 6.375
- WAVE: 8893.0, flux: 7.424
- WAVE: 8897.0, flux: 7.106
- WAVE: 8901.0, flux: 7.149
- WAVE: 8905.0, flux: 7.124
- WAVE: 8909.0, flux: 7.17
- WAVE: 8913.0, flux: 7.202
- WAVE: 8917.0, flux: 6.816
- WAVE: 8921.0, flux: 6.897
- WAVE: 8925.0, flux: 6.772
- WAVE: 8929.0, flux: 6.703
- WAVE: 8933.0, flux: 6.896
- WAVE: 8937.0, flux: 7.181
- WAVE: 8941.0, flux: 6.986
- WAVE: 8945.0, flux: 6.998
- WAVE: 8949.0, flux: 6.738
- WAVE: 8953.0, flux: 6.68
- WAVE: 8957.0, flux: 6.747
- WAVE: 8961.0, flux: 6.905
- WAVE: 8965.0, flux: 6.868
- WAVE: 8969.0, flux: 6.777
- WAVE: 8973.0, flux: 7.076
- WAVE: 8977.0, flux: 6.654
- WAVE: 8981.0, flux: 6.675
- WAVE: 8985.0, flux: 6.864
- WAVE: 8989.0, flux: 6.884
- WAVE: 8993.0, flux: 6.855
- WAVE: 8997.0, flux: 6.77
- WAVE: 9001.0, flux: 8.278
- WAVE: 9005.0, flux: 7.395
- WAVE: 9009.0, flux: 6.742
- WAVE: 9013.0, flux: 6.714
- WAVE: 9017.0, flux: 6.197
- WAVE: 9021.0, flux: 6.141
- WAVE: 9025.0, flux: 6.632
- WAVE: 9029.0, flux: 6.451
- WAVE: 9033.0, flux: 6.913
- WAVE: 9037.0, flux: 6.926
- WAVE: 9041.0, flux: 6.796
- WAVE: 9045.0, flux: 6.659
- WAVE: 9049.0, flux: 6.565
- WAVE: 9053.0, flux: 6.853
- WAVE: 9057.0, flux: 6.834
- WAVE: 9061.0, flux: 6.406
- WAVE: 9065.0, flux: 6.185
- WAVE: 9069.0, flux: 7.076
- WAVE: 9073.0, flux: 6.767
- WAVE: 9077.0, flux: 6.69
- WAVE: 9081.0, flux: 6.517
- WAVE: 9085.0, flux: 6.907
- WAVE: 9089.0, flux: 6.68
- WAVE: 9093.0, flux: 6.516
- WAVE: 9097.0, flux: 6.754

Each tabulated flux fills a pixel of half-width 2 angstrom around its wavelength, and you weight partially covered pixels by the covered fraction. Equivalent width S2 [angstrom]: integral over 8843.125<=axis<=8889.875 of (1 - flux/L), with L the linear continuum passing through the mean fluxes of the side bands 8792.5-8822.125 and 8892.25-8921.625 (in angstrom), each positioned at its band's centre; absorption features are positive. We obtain 1.5 angstrom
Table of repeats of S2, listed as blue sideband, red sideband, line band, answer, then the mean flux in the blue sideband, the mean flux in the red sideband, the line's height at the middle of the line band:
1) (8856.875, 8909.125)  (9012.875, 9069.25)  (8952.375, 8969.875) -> -0.17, 6.87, 6.61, 6.74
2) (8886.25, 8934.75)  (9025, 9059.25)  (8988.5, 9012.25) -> -1.17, 6.97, 6.74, 6.81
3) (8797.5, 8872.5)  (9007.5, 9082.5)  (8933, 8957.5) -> -0.57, 6.86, 6.64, 6.74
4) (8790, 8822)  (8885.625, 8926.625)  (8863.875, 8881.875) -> 0.67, 6.81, 7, 6.94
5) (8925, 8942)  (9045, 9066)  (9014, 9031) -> 0.78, 6.92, 6.6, 6.68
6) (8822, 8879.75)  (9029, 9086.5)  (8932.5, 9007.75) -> -1.95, 6.88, 6.71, 6.78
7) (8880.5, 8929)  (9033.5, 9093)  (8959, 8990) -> 0.11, 6.98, 6.7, 6.86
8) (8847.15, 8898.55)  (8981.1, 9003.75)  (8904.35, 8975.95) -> 0.57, 6.8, 7.1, 6.97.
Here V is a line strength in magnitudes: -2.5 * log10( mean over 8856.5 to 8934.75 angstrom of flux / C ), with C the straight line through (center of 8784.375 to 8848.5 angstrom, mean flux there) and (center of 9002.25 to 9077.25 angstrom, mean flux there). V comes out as -0.01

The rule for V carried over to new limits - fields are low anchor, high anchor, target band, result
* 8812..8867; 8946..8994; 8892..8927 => -0.03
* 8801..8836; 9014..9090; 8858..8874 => 0.04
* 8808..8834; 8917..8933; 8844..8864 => 0.01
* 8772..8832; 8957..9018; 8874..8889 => 0.01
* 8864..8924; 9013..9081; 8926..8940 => -0.01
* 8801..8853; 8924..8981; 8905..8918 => -0.03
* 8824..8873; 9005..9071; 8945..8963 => -0.01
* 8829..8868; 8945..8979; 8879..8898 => -0.02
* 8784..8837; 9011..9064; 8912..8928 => -0.02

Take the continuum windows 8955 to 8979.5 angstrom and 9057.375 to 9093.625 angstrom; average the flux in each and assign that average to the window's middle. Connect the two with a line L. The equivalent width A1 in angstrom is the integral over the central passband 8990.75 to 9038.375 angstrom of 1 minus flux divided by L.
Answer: -0.55 angstrom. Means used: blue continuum 6.83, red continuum 6.65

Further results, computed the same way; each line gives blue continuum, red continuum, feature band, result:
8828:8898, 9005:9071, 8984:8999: -0.3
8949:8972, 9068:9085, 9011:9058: 1.0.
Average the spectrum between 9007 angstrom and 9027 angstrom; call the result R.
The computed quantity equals 6.49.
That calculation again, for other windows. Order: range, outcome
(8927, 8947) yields 6.95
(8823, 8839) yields 7.16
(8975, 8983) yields 6.66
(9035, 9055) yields 6.76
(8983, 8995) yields 6.87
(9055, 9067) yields 6.47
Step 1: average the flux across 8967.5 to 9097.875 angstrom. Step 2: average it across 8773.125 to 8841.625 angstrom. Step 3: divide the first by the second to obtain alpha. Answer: 1.0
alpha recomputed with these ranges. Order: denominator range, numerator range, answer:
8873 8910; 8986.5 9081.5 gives 0.97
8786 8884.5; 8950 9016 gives 1.01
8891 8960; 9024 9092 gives 0.96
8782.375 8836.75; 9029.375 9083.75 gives 0.97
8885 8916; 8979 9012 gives 1.00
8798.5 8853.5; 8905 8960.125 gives 1.00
